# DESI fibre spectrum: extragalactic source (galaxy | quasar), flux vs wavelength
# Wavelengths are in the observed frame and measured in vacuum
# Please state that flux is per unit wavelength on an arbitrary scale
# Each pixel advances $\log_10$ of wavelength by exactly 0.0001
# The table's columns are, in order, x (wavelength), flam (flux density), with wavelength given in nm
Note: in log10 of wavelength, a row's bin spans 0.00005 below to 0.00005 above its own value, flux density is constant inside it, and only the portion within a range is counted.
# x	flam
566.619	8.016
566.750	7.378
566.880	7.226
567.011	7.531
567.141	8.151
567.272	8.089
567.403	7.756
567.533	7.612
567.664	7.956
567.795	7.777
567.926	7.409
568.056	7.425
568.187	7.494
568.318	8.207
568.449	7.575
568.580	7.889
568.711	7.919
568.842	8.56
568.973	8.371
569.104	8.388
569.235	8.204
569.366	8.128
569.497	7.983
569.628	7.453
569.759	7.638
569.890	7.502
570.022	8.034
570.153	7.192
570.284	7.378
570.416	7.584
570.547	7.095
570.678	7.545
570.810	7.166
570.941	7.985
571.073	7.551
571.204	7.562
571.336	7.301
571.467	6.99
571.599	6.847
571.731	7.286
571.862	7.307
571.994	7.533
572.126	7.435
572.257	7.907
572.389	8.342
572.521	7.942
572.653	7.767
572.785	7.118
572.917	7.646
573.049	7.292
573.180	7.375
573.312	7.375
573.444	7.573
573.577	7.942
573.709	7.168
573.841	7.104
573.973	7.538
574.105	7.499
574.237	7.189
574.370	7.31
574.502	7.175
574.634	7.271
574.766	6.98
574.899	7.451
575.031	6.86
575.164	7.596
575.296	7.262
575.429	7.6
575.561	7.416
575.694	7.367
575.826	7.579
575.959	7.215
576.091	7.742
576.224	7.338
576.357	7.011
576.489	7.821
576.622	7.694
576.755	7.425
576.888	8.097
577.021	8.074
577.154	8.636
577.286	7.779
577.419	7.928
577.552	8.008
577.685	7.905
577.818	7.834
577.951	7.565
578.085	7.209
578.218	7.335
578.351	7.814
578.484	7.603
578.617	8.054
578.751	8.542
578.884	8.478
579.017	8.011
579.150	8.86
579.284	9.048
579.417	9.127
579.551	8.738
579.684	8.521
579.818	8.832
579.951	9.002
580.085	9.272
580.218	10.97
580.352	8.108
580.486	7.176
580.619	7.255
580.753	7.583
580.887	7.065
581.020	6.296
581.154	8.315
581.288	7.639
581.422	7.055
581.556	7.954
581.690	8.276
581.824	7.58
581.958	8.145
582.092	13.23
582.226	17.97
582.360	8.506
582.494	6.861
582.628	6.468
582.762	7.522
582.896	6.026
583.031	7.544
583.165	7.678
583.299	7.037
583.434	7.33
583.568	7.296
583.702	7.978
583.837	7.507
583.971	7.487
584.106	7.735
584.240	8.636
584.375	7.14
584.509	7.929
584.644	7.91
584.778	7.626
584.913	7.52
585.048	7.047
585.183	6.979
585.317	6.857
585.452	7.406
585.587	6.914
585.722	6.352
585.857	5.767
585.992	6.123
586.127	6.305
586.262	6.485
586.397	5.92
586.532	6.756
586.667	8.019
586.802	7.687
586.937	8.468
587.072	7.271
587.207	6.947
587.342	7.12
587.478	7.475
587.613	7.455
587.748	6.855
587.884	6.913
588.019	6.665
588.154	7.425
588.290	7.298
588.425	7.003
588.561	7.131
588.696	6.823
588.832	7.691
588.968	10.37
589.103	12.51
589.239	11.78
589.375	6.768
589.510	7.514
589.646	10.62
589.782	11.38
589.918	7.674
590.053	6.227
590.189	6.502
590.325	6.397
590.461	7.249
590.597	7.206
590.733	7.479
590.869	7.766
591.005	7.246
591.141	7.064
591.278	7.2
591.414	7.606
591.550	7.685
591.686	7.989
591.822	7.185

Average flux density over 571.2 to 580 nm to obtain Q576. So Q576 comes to 7.7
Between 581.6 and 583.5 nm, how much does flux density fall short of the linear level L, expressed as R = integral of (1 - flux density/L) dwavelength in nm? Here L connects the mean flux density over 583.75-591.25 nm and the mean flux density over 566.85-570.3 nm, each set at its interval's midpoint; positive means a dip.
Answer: -0.24 nm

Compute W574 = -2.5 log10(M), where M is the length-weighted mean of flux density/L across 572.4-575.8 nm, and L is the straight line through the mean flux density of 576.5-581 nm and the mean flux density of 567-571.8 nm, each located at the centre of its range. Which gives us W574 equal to 0.07 mag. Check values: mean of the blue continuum 7.69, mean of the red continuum 8.14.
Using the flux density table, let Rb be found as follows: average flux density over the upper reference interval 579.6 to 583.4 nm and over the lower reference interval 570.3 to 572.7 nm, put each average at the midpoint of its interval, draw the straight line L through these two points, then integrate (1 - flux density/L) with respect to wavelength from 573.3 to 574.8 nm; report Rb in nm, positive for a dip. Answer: 0.07 nm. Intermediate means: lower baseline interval 7.5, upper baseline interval 8.35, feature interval 7.35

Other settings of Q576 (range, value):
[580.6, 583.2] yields 8.27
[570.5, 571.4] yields 7.46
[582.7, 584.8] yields 7.52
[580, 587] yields 7.74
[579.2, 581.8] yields 8.21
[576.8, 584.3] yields 8.18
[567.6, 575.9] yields 7.56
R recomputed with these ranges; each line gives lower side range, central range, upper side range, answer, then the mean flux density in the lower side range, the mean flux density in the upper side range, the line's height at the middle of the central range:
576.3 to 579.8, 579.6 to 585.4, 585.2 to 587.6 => -0.462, 8.06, 6.95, 7.47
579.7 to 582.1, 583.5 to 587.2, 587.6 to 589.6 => 0.409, 8.2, 8.06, 8.12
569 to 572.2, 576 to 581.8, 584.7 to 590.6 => -0.368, 7.56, 7.52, 7.54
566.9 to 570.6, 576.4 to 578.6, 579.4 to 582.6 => 0.168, 7.79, 8.69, 8.44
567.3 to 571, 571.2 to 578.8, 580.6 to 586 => 0.216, 7.76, 7.77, 7.76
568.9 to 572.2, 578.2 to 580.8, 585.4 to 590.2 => -0.288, 7.58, 7.62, 7.6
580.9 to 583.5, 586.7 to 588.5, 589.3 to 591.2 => 0.132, 8.26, 7.67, 7.86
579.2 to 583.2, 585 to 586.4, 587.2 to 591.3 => 0.263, 8.47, 7.82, 8.1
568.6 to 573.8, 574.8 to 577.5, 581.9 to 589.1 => 0.014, 7.62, 7.64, 7.63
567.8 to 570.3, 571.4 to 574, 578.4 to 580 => 0.200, 7.84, 8.56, 8.1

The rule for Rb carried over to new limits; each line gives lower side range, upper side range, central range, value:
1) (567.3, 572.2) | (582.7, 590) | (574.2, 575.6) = 0.06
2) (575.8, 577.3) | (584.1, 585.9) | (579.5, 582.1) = -0.26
